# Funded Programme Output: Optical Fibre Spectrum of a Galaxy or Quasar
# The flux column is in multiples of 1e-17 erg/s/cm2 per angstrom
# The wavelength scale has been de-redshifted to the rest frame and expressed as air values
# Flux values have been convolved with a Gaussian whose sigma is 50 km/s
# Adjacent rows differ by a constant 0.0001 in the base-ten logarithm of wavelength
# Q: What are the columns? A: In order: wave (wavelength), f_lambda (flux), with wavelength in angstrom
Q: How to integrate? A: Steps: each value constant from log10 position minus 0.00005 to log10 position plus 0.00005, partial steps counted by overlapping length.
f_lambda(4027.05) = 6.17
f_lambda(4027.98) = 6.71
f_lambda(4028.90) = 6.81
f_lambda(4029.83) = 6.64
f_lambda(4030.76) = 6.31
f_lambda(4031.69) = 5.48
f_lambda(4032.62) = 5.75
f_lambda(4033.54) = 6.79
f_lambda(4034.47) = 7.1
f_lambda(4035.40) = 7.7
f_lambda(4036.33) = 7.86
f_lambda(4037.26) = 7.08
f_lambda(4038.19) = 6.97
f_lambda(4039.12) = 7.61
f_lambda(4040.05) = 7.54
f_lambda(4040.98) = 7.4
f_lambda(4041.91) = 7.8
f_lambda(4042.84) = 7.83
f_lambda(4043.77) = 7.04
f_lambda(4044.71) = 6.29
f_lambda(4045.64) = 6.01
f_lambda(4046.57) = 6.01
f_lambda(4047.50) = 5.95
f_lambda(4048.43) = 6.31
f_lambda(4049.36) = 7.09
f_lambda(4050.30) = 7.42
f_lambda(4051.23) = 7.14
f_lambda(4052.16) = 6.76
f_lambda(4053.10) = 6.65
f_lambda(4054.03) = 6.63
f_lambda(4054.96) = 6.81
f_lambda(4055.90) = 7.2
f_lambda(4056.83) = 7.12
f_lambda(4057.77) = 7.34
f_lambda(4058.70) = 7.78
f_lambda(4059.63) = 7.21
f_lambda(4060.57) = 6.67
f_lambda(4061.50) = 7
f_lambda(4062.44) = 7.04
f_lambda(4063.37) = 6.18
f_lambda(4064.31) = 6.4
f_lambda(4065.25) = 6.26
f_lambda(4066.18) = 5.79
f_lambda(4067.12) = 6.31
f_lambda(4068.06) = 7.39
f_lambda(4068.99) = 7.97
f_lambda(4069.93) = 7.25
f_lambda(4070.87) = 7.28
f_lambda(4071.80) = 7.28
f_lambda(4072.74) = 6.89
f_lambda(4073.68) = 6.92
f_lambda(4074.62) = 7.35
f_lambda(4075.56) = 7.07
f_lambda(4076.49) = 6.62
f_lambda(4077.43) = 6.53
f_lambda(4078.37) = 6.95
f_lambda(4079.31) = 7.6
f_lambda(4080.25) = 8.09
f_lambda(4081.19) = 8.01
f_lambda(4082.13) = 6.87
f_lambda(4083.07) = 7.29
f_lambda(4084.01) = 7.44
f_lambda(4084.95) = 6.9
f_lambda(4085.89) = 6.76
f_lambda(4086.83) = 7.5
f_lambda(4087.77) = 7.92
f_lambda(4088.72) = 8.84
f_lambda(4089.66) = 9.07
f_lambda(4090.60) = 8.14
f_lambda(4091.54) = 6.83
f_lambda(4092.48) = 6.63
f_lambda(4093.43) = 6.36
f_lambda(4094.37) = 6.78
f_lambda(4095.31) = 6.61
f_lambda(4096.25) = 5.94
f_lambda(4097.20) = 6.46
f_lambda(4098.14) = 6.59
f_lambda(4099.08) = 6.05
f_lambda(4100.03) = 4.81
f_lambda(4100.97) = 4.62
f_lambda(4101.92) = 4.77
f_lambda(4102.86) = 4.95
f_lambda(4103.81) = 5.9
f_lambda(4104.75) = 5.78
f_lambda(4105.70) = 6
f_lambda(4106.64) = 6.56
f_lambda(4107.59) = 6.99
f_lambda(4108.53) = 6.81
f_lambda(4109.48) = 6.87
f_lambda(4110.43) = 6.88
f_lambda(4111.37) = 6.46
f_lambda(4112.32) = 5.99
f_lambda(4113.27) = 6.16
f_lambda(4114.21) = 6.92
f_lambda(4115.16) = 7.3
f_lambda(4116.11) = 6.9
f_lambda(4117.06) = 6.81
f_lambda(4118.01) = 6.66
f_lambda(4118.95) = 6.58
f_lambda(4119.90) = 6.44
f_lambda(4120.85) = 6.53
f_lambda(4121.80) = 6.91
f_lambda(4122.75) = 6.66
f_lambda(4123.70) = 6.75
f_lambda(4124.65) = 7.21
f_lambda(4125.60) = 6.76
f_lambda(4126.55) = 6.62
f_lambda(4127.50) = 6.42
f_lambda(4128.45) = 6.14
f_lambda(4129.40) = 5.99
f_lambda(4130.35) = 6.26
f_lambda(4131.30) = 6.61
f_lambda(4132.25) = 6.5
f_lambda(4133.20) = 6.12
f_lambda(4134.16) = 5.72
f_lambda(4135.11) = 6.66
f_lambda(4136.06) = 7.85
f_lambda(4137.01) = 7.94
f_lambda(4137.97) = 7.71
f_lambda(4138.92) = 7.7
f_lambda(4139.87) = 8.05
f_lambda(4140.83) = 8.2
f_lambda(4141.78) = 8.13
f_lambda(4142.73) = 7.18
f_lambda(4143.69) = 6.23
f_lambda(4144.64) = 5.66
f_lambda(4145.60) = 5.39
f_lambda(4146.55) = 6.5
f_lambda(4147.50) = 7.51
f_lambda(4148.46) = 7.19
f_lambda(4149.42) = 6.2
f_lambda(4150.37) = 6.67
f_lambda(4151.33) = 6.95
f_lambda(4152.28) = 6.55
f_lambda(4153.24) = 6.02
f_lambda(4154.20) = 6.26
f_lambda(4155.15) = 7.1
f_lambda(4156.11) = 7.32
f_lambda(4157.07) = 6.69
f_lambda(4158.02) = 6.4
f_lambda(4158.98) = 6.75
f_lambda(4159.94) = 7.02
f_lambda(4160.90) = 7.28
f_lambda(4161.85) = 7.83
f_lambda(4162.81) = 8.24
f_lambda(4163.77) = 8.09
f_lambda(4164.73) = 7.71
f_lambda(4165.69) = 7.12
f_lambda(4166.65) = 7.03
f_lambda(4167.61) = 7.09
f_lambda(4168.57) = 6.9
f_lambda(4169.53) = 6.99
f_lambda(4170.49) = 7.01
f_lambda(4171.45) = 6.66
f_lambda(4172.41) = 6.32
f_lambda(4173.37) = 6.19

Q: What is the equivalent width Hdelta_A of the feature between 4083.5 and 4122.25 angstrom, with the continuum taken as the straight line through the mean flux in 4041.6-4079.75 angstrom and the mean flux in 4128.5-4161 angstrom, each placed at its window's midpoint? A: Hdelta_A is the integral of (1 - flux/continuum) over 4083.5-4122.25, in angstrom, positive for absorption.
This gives 1.4 angstrom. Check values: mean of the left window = 6.9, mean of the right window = 6.82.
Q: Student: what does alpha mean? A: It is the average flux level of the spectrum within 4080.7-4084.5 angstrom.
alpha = 7.4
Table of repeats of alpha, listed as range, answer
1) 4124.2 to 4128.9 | 6.63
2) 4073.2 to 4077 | 6.99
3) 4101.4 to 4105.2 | 5.34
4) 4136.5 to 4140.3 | 7.85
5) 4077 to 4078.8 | 6.74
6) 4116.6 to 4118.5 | 6.76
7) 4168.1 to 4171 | 6.97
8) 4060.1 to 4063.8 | 6.73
